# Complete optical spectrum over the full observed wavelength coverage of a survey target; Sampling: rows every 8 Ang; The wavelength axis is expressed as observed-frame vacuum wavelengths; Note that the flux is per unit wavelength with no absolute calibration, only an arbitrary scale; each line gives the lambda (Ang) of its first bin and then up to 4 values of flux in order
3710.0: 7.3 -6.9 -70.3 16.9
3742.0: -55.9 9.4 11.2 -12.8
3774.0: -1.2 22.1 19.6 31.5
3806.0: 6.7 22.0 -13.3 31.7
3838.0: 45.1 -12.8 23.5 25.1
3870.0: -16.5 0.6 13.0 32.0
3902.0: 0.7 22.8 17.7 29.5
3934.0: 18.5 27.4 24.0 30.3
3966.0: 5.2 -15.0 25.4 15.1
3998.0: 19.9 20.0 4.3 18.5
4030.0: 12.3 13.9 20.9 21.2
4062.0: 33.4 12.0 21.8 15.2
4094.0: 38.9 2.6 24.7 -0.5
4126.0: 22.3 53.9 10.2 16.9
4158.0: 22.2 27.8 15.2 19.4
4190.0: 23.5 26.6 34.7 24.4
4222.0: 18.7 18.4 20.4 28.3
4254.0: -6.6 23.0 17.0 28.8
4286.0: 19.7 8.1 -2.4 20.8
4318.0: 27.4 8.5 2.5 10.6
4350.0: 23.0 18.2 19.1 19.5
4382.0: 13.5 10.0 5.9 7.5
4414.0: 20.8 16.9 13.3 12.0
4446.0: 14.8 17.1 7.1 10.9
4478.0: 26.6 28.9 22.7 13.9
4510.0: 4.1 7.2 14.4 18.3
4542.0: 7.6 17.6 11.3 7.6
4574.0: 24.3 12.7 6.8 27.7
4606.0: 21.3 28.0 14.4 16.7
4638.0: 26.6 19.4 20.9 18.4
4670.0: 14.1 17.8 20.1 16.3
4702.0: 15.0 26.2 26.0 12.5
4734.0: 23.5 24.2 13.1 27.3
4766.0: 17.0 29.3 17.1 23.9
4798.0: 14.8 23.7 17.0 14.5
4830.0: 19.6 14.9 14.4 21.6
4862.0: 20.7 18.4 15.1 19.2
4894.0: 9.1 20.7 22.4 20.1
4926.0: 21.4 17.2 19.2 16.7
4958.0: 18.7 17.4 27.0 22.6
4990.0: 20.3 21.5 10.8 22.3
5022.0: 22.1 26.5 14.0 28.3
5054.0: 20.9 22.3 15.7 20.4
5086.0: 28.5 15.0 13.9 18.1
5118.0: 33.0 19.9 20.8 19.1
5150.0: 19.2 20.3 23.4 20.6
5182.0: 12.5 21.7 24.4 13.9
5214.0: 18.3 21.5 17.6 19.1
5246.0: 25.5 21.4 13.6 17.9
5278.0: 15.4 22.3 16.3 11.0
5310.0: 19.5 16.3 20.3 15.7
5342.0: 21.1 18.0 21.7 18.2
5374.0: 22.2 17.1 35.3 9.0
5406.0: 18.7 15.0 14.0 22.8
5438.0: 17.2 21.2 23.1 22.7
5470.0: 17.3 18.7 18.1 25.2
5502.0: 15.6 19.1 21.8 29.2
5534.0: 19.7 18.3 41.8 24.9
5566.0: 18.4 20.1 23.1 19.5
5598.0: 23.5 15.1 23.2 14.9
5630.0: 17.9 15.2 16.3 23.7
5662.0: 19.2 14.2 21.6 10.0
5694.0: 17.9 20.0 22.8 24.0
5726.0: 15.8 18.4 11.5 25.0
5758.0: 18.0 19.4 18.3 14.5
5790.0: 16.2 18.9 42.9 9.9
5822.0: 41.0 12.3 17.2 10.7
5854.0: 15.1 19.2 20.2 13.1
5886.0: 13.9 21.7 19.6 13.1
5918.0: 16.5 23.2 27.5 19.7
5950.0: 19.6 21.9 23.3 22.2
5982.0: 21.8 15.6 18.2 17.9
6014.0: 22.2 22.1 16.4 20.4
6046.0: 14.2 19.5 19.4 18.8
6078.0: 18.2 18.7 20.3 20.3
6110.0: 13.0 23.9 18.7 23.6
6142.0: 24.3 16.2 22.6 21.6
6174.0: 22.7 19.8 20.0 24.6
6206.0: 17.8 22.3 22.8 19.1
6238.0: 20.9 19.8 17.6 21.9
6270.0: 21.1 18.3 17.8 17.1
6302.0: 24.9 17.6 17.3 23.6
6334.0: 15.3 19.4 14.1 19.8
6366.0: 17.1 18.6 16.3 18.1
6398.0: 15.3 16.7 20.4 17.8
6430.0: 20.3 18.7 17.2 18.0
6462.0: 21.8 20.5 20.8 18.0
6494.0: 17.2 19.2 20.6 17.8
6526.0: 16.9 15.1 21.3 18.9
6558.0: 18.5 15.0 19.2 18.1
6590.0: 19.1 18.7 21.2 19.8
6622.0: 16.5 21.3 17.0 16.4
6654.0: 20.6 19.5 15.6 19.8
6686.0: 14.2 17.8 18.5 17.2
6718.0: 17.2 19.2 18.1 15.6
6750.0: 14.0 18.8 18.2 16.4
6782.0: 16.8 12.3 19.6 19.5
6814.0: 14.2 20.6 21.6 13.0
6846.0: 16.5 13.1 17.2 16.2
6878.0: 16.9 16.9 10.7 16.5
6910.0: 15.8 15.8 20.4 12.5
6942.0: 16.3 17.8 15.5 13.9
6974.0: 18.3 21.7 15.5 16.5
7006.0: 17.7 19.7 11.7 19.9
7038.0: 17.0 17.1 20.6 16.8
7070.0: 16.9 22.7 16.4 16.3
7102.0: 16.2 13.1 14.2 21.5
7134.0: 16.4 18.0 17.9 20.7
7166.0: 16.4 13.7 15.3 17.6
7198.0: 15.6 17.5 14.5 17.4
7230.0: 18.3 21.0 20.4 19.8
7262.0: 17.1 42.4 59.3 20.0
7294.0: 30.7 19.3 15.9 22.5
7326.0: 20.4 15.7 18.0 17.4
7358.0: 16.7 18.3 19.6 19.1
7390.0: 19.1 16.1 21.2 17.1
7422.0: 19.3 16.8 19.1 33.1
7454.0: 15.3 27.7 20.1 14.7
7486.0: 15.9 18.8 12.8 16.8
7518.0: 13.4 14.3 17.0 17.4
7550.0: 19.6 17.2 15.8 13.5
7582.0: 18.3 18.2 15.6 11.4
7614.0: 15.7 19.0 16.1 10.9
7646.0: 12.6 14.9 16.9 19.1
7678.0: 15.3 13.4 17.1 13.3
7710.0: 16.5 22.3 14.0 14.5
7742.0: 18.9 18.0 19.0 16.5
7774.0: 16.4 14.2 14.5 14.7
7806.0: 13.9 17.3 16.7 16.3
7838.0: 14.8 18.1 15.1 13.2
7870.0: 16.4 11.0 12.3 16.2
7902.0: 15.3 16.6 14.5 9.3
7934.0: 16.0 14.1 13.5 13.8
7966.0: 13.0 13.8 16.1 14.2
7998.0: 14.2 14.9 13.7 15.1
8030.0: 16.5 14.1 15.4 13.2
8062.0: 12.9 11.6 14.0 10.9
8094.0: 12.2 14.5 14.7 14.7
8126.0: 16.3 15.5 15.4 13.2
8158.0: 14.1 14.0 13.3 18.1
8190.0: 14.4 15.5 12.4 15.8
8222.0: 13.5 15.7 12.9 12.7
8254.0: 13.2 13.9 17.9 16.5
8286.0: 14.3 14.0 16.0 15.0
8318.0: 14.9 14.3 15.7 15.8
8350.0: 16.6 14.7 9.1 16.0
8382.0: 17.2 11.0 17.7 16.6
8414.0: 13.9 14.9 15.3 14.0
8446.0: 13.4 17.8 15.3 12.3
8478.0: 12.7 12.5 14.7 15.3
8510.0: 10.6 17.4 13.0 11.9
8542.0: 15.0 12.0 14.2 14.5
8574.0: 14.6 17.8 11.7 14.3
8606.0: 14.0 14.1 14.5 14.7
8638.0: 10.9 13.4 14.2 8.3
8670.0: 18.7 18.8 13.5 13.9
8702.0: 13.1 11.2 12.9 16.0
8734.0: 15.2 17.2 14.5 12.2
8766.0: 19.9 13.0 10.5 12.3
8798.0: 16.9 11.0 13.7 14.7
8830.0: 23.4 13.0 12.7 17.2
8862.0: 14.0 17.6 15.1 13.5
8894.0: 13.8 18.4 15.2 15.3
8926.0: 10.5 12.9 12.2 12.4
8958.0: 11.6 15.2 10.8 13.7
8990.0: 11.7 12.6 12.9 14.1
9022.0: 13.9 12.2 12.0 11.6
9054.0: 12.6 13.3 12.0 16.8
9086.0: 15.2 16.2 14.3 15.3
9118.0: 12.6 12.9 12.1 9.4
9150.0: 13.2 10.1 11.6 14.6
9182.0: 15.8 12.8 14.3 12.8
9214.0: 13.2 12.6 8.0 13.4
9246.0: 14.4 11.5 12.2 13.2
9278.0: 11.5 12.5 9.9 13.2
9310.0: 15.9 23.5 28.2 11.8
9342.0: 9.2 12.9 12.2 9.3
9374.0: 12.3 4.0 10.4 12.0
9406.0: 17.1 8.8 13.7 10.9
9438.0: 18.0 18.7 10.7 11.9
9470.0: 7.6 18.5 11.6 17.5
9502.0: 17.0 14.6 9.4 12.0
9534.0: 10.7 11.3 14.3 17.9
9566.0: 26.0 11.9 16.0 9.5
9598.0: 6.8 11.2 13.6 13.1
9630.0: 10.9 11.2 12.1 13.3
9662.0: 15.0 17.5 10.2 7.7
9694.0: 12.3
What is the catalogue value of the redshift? 0.11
